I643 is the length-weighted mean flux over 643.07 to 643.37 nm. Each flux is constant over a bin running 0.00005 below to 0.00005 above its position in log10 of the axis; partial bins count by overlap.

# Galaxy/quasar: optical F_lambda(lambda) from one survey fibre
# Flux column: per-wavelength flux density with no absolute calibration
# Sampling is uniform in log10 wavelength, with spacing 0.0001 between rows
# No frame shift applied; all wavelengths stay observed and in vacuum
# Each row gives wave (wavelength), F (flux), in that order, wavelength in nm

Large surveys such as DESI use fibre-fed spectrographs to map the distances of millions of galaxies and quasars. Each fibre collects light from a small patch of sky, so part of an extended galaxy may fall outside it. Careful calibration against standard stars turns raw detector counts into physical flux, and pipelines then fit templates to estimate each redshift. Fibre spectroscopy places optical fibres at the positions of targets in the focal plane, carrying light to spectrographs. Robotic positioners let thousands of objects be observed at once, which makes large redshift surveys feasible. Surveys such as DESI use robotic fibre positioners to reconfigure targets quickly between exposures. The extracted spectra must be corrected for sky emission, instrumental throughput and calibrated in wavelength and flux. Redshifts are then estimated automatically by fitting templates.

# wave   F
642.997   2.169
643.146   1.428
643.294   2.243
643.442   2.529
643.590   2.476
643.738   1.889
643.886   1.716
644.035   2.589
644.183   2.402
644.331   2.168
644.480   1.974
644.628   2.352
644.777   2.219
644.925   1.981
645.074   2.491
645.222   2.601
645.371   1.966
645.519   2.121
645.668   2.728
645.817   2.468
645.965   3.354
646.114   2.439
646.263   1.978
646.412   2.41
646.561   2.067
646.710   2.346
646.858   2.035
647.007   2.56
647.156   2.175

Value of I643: 1.84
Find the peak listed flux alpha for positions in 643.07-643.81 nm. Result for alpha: 2.529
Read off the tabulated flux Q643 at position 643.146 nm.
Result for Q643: 1.428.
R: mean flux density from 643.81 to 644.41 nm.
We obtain 2.21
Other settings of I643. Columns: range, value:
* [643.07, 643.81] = 2.11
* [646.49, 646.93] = 2.15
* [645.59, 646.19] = 2.74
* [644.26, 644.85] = 2.18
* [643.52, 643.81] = 2.18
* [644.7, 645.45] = 2.25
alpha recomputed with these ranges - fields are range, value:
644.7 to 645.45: 2.601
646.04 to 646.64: 2.439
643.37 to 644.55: 2.589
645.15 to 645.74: 2.728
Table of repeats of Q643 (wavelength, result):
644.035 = 2.589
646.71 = 2.346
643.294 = 2.243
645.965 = 3.354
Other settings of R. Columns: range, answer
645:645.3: 2.54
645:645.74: 2.38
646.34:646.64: 2.24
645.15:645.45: 2.28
